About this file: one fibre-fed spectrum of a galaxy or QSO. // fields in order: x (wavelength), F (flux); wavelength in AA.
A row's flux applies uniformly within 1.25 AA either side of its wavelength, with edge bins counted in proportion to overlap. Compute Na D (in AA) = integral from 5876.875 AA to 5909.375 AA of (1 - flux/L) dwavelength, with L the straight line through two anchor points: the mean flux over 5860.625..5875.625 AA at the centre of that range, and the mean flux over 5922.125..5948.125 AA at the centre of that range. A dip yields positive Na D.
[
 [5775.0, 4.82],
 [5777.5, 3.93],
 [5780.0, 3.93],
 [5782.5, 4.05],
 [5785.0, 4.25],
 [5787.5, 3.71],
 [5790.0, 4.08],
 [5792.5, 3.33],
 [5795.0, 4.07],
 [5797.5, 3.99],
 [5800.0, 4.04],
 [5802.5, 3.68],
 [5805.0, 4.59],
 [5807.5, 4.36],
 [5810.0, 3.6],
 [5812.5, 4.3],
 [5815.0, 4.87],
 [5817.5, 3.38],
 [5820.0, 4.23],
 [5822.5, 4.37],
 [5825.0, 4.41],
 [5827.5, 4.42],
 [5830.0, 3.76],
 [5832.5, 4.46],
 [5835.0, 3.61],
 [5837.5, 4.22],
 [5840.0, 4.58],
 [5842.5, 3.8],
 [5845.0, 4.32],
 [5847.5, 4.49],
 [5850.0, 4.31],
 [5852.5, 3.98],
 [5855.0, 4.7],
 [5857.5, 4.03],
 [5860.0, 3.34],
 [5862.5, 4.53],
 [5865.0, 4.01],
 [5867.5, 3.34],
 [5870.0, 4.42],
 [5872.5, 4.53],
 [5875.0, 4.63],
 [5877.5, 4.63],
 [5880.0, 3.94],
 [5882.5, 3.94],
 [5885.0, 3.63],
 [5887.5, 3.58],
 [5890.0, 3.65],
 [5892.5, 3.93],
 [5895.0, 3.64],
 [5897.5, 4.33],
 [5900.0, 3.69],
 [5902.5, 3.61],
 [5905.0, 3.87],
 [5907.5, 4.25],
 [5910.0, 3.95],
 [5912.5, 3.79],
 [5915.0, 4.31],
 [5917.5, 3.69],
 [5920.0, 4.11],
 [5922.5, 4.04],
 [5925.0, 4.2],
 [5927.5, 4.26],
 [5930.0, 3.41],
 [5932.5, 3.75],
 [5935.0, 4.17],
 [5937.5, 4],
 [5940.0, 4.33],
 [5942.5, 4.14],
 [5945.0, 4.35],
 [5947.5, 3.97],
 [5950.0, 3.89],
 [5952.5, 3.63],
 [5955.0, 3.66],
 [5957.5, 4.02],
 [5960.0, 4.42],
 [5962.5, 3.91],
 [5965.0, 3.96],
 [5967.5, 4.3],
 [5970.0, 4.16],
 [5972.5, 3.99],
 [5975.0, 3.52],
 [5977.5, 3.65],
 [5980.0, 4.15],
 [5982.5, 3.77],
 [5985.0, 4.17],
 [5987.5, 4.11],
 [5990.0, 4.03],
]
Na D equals 2.0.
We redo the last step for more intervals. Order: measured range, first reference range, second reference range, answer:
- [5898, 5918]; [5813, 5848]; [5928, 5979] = 0.7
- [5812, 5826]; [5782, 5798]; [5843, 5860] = -0.7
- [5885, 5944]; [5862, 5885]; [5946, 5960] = 1.3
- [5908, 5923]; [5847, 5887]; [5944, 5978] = 0.2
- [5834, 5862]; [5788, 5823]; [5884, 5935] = -1.1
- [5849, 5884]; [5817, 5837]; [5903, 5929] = -0.7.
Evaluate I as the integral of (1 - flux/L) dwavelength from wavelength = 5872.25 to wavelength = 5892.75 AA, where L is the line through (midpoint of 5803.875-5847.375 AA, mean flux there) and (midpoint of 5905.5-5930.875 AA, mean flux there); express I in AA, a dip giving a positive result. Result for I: 0.24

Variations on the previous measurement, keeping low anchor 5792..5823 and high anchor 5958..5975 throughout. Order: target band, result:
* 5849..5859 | -0.4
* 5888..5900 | 0.7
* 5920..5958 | 0.8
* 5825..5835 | -0.2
